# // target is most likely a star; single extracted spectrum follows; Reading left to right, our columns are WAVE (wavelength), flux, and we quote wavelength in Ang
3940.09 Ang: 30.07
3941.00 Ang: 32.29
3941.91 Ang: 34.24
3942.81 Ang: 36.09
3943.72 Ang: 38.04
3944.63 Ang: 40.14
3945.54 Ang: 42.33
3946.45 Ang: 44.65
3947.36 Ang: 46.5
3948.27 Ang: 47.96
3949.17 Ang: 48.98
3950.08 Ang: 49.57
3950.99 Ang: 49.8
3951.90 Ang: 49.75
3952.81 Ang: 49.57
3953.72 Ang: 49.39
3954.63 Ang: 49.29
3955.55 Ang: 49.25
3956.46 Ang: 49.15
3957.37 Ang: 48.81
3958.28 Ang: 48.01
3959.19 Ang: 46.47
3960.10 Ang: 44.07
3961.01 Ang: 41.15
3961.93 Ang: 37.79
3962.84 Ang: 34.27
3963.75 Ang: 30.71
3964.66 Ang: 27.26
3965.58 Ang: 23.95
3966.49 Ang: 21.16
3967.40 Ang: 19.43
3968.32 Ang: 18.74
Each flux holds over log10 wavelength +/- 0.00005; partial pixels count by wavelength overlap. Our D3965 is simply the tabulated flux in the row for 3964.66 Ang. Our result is 27.26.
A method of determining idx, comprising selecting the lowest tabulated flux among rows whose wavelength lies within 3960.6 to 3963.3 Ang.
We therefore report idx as 34.27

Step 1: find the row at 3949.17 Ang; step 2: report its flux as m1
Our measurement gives 48.98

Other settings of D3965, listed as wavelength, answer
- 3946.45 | 44.65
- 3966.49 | 21.16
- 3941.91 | 34.24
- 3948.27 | 47.96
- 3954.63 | 49.29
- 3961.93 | 37.79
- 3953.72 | 49.39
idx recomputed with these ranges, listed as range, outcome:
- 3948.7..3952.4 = 48.98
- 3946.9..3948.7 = 46.5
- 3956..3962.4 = 37.79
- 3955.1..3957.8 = 48.81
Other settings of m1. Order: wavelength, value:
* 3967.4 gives 19.43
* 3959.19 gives 46.47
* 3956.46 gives 49.15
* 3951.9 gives 49.75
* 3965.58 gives 23.95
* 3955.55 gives 49.25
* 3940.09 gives 30.07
